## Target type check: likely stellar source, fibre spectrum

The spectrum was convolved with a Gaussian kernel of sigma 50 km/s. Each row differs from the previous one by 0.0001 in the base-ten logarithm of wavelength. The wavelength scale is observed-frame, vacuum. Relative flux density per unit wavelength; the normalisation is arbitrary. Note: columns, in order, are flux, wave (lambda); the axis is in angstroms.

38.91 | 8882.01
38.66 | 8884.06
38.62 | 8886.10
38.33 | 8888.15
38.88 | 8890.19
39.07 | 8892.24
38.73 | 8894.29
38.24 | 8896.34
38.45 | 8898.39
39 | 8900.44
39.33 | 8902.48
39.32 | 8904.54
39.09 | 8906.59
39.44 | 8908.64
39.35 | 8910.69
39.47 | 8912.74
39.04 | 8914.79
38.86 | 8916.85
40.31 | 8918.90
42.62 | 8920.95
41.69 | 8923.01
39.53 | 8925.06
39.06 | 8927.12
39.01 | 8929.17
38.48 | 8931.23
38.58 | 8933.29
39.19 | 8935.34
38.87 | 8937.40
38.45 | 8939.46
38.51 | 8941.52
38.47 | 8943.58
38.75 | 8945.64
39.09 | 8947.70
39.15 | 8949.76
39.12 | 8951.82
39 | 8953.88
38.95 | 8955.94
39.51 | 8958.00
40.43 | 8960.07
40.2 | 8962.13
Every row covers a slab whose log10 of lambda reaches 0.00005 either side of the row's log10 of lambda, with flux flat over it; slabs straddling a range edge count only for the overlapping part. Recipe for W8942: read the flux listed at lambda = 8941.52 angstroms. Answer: 38.51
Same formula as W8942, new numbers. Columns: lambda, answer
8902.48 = 39.33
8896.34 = 38.24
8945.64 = 38.75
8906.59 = 39.09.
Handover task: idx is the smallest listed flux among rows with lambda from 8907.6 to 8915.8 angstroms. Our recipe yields 39.04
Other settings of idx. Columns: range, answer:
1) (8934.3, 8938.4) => 38.87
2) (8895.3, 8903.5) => 38.24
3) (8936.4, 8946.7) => 38.45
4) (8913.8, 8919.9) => 38.86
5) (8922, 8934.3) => 38.48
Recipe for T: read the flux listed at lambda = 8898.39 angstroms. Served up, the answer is 38.45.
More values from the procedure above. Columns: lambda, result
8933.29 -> 38.58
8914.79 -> 39.04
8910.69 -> 39.35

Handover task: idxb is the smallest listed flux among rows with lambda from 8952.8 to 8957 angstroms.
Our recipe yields 38.95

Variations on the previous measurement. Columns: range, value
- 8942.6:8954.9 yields 38.47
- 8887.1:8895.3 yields 38.33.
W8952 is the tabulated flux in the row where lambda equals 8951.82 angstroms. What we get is 39.12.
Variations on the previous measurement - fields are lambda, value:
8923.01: 41.69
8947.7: 39.09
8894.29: 38.73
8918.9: 40.31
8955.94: 38.95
